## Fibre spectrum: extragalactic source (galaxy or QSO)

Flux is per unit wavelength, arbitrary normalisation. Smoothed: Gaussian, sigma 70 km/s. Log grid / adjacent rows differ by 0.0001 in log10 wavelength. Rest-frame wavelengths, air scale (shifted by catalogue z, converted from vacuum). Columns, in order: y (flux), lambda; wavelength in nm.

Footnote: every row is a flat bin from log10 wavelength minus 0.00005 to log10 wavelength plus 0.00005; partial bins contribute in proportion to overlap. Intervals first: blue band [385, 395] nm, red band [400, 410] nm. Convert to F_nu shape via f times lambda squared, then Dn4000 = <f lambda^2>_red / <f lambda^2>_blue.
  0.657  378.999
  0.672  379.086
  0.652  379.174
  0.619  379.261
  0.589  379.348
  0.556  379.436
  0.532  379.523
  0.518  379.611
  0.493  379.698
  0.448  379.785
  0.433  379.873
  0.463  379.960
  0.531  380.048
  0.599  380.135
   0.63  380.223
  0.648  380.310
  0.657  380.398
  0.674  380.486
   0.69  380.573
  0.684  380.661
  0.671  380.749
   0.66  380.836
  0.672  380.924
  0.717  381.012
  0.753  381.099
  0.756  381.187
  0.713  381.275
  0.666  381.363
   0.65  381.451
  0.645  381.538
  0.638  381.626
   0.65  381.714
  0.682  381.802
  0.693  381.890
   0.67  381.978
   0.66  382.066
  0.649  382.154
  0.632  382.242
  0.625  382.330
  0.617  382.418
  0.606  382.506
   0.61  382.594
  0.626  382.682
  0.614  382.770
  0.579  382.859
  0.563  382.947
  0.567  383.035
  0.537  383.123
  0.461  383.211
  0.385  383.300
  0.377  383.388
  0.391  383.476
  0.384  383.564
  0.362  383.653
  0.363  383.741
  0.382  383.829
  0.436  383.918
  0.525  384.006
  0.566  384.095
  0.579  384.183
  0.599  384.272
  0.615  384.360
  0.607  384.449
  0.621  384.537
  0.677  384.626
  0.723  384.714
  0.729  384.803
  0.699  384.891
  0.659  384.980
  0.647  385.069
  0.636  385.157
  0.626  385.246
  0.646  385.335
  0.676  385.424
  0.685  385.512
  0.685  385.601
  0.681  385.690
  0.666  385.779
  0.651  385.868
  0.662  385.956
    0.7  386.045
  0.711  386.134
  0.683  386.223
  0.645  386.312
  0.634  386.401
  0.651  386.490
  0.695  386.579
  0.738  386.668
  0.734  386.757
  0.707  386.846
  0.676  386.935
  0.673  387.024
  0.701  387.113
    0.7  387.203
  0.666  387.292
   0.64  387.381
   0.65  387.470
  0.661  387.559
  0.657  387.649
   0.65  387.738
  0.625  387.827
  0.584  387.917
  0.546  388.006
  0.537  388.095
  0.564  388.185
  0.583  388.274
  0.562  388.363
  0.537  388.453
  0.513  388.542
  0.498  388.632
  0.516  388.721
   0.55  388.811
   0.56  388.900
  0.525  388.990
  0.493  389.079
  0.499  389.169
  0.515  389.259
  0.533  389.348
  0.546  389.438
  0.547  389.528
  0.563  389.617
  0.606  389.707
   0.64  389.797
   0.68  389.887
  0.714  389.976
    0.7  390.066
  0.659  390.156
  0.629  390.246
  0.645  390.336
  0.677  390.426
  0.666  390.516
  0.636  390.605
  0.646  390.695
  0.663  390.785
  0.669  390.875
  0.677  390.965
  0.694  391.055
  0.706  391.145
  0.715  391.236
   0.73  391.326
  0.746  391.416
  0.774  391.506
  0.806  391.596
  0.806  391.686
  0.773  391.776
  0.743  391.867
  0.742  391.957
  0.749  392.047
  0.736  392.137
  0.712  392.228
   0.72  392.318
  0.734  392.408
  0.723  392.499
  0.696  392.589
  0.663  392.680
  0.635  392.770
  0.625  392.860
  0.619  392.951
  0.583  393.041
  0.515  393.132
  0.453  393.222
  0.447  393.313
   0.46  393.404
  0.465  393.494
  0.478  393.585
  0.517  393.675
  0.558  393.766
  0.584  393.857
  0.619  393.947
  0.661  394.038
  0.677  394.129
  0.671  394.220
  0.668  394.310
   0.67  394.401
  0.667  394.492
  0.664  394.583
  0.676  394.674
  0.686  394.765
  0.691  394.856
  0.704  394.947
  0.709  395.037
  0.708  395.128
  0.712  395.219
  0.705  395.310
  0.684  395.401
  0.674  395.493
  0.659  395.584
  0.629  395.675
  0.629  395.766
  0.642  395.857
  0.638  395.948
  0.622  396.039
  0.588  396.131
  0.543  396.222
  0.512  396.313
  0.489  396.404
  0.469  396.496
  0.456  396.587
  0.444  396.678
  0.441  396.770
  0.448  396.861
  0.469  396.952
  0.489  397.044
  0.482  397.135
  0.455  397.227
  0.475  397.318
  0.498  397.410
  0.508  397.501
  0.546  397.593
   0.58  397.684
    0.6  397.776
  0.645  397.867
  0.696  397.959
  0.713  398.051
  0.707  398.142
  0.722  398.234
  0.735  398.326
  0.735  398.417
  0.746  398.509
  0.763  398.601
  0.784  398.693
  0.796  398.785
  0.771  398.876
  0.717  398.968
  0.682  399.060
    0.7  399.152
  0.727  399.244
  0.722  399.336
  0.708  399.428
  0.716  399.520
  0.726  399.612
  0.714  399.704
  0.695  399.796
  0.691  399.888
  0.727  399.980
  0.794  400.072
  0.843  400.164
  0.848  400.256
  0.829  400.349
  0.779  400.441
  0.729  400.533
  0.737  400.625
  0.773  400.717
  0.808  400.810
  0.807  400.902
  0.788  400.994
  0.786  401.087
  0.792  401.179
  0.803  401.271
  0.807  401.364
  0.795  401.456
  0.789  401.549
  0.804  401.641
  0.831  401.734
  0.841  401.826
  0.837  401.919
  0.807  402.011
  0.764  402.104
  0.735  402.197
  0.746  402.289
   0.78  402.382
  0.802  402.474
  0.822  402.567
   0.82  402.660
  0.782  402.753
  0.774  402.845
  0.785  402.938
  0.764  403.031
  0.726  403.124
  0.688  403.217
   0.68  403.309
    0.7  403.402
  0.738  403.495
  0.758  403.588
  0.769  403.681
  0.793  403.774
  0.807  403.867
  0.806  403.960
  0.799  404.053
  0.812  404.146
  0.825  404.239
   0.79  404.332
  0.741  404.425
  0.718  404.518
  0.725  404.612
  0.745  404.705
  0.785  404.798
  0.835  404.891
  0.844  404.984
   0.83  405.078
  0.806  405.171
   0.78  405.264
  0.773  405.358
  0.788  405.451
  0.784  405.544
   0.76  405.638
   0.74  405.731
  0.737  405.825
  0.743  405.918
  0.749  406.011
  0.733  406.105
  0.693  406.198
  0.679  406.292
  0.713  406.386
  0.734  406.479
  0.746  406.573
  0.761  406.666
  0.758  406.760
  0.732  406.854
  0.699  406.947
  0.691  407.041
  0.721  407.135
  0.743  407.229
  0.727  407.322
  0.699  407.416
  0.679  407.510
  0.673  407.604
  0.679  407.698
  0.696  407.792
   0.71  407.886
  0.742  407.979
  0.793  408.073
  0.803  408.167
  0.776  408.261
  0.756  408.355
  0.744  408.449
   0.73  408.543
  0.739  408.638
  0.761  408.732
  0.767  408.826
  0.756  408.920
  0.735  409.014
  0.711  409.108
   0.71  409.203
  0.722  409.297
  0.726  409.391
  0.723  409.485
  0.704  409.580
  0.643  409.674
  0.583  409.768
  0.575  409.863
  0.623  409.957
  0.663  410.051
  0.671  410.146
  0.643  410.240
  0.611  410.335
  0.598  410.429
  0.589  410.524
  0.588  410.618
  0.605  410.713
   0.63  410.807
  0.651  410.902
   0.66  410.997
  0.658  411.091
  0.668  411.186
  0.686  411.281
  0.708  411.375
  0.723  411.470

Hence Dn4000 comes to 1.27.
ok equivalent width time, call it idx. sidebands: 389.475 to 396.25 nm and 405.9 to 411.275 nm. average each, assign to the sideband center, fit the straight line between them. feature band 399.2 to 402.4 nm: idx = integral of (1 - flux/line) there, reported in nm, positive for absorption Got -0.46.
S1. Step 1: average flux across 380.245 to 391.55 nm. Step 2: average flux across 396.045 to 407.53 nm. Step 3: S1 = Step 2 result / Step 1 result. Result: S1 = 1.15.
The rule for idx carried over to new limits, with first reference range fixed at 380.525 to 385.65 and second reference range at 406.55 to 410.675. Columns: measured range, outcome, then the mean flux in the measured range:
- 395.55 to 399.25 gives 0.30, 0.607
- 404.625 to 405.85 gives -0.17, 0.784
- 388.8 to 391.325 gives 0.04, 0.623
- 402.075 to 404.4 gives -0.30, 0.771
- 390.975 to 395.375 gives -0.12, 0.663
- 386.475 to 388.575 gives -0.04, 0.636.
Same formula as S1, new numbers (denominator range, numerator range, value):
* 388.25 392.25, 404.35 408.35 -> 1.16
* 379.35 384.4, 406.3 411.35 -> 1.20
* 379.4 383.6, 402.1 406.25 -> 1.28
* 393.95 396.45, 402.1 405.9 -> 1.19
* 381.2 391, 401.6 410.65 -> 1.21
